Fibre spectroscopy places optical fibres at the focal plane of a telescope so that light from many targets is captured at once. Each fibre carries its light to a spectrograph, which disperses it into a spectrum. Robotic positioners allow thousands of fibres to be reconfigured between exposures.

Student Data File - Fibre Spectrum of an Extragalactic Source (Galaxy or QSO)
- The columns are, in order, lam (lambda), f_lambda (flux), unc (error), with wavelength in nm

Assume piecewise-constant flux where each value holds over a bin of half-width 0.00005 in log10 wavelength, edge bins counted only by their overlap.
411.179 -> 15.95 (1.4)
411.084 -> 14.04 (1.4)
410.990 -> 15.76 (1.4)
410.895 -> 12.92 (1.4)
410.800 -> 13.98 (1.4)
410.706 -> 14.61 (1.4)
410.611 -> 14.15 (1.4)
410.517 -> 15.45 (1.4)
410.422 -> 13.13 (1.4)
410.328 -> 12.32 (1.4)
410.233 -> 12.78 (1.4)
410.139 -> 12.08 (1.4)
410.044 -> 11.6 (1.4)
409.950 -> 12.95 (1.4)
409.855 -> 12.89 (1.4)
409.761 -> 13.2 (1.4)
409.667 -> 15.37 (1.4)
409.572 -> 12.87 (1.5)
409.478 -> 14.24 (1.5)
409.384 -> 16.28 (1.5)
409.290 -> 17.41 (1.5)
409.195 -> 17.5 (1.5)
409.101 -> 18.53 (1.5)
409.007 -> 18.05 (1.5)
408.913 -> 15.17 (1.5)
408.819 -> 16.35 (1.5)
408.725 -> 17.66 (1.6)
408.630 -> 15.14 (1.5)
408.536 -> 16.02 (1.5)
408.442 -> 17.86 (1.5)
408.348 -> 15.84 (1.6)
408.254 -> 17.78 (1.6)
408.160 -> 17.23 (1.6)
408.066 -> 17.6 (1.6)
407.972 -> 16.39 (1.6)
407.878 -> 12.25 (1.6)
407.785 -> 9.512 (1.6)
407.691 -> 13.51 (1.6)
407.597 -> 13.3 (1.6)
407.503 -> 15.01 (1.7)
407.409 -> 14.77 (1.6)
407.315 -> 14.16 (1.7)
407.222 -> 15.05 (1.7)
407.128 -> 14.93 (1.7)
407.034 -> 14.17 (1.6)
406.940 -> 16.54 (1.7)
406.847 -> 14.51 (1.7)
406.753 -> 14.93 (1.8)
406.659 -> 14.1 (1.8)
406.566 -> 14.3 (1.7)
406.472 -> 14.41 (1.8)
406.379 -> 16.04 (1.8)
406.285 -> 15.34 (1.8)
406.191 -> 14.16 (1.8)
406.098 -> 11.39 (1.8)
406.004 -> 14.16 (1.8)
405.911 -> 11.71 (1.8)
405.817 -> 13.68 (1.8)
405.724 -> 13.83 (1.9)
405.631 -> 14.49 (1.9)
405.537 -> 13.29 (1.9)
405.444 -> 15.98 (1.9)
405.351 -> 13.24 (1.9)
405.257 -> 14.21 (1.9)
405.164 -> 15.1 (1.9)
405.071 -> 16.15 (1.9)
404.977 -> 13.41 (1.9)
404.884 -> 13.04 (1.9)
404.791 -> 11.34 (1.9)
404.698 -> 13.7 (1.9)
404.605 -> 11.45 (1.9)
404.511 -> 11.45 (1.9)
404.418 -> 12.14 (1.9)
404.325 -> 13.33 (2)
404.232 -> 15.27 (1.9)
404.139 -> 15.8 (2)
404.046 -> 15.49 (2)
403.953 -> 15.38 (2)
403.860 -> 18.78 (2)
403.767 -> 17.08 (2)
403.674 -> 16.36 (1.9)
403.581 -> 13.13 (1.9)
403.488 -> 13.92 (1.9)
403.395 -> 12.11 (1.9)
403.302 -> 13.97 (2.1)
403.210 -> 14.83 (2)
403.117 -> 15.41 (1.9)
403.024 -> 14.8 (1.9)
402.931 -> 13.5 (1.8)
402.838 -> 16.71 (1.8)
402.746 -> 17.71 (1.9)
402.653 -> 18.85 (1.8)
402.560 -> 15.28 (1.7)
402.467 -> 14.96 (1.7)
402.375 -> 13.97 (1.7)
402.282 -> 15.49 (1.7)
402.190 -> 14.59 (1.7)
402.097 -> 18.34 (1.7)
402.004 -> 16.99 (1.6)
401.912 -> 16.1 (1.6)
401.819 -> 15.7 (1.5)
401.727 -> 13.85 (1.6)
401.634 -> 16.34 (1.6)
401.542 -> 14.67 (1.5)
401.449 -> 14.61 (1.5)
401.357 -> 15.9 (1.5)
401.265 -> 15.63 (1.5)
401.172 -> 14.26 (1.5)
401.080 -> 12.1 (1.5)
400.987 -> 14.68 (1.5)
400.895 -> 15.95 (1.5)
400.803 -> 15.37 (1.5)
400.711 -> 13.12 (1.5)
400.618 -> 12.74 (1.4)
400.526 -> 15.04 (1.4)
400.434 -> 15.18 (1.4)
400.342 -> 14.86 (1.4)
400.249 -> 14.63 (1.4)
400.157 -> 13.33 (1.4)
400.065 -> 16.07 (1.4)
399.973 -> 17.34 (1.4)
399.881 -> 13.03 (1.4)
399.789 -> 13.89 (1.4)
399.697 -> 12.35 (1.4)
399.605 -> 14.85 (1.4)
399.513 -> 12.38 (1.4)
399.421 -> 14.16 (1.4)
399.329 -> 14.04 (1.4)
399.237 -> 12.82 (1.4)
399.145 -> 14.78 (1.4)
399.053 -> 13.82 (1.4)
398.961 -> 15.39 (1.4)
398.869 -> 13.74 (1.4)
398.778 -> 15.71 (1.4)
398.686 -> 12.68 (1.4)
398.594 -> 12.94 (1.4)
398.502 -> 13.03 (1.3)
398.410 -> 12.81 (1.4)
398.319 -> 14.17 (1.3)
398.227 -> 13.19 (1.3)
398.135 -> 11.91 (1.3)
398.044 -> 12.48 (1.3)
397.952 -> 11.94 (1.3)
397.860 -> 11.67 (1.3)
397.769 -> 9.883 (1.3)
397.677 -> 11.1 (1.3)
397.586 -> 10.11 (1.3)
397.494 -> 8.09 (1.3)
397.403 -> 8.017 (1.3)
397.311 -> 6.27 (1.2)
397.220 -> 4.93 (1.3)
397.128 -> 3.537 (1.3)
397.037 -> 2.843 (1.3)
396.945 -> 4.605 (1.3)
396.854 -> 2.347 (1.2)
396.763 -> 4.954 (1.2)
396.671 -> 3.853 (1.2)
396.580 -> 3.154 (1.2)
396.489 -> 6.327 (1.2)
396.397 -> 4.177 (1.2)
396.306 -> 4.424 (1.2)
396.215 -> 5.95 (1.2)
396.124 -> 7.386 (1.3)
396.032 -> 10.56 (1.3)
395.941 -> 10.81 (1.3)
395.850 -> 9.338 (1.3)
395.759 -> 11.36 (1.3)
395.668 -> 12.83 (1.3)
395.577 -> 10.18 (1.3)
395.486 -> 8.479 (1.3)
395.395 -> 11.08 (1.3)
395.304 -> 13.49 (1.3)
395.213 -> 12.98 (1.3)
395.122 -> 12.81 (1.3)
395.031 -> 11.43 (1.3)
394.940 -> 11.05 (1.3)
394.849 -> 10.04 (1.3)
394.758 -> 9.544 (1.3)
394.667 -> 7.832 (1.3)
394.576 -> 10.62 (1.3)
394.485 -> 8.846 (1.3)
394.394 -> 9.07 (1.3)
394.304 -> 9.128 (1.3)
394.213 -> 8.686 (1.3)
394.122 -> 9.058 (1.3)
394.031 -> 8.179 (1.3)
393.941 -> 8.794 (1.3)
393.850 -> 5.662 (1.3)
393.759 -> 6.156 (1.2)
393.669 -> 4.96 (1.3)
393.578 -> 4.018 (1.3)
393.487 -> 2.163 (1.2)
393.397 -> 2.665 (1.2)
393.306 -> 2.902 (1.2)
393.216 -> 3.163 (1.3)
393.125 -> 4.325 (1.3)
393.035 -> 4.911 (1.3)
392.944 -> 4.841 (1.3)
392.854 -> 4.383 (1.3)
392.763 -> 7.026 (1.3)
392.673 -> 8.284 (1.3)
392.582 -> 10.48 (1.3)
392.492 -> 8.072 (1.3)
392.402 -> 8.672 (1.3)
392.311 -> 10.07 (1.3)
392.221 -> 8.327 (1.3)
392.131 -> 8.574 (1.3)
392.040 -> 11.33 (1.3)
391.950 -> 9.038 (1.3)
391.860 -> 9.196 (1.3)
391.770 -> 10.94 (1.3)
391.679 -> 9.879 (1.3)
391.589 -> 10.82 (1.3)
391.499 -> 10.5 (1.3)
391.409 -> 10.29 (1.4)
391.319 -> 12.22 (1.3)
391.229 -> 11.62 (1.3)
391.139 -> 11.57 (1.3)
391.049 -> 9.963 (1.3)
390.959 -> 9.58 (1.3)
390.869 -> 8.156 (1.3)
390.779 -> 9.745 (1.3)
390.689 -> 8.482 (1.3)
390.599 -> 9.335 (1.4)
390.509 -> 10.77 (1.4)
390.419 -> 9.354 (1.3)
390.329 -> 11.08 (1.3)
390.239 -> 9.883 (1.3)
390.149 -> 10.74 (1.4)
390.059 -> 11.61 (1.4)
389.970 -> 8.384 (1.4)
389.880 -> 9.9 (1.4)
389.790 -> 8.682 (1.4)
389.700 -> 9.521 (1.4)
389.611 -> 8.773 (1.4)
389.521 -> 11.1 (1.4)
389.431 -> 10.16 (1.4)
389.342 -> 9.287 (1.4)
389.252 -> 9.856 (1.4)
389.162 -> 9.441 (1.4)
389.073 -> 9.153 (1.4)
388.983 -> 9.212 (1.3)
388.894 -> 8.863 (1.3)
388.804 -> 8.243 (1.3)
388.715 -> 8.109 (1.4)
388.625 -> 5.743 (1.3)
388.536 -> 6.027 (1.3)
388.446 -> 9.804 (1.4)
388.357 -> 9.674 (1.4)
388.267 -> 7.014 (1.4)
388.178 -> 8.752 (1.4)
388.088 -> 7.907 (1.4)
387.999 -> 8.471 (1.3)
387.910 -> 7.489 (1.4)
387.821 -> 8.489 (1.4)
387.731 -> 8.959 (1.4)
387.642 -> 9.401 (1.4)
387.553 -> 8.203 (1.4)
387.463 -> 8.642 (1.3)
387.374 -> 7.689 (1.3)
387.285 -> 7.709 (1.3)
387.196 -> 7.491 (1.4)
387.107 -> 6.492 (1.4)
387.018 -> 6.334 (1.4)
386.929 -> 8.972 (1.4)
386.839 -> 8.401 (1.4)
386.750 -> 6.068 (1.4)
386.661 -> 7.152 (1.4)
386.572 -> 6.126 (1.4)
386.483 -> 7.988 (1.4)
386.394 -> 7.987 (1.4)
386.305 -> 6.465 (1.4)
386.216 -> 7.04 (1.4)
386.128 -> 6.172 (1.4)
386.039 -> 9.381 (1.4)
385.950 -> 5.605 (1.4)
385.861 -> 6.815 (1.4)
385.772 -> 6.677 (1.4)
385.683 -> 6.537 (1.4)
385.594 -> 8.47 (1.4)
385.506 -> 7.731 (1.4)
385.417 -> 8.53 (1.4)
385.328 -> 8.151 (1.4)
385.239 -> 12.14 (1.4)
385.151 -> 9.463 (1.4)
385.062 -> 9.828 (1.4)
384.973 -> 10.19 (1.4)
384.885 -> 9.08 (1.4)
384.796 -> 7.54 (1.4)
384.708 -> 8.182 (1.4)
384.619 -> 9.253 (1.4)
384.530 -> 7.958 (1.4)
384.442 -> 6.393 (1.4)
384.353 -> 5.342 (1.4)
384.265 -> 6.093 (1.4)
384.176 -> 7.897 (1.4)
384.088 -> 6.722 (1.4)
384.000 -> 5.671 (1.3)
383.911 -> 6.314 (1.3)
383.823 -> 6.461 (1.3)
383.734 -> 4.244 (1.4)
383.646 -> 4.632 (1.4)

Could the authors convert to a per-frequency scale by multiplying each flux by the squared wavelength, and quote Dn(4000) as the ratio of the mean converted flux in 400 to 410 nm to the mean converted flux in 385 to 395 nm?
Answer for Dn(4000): 1.9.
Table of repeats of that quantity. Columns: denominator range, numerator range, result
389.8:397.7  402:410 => 1.91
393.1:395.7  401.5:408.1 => 1.85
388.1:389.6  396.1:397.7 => 0.66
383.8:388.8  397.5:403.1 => 1.98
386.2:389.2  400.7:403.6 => 2.05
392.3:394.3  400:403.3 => 2.54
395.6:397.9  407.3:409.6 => 2.32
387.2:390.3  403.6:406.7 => 1.75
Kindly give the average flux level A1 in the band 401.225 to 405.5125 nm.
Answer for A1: 14.9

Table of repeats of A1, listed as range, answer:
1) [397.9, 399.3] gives 13.4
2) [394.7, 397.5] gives 7.96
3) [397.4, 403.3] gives 14.2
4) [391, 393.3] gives 8.64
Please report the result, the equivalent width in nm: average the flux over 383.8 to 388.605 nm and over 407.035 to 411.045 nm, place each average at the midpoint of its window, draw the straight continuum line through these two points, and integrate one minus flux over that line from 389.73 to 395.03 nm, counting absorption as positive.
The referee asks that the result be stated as 0.59 nm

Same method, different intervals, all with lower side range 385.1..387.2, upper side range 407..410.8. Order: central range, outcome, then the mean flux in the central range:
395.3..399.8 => 0.51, 10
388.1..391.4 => -0.25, 9.43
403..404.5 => -0.18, 14.8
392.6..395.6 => 0.71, 7.79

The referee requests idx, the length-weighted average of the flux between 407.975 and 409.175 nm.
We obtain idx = 16.9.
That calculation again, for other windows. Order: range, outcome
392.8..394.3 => 5.42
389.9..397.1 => 8.35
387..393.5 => 8.59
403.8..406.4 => 14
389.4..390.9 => 9.75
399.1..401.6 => 14.4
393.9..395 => 9.27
